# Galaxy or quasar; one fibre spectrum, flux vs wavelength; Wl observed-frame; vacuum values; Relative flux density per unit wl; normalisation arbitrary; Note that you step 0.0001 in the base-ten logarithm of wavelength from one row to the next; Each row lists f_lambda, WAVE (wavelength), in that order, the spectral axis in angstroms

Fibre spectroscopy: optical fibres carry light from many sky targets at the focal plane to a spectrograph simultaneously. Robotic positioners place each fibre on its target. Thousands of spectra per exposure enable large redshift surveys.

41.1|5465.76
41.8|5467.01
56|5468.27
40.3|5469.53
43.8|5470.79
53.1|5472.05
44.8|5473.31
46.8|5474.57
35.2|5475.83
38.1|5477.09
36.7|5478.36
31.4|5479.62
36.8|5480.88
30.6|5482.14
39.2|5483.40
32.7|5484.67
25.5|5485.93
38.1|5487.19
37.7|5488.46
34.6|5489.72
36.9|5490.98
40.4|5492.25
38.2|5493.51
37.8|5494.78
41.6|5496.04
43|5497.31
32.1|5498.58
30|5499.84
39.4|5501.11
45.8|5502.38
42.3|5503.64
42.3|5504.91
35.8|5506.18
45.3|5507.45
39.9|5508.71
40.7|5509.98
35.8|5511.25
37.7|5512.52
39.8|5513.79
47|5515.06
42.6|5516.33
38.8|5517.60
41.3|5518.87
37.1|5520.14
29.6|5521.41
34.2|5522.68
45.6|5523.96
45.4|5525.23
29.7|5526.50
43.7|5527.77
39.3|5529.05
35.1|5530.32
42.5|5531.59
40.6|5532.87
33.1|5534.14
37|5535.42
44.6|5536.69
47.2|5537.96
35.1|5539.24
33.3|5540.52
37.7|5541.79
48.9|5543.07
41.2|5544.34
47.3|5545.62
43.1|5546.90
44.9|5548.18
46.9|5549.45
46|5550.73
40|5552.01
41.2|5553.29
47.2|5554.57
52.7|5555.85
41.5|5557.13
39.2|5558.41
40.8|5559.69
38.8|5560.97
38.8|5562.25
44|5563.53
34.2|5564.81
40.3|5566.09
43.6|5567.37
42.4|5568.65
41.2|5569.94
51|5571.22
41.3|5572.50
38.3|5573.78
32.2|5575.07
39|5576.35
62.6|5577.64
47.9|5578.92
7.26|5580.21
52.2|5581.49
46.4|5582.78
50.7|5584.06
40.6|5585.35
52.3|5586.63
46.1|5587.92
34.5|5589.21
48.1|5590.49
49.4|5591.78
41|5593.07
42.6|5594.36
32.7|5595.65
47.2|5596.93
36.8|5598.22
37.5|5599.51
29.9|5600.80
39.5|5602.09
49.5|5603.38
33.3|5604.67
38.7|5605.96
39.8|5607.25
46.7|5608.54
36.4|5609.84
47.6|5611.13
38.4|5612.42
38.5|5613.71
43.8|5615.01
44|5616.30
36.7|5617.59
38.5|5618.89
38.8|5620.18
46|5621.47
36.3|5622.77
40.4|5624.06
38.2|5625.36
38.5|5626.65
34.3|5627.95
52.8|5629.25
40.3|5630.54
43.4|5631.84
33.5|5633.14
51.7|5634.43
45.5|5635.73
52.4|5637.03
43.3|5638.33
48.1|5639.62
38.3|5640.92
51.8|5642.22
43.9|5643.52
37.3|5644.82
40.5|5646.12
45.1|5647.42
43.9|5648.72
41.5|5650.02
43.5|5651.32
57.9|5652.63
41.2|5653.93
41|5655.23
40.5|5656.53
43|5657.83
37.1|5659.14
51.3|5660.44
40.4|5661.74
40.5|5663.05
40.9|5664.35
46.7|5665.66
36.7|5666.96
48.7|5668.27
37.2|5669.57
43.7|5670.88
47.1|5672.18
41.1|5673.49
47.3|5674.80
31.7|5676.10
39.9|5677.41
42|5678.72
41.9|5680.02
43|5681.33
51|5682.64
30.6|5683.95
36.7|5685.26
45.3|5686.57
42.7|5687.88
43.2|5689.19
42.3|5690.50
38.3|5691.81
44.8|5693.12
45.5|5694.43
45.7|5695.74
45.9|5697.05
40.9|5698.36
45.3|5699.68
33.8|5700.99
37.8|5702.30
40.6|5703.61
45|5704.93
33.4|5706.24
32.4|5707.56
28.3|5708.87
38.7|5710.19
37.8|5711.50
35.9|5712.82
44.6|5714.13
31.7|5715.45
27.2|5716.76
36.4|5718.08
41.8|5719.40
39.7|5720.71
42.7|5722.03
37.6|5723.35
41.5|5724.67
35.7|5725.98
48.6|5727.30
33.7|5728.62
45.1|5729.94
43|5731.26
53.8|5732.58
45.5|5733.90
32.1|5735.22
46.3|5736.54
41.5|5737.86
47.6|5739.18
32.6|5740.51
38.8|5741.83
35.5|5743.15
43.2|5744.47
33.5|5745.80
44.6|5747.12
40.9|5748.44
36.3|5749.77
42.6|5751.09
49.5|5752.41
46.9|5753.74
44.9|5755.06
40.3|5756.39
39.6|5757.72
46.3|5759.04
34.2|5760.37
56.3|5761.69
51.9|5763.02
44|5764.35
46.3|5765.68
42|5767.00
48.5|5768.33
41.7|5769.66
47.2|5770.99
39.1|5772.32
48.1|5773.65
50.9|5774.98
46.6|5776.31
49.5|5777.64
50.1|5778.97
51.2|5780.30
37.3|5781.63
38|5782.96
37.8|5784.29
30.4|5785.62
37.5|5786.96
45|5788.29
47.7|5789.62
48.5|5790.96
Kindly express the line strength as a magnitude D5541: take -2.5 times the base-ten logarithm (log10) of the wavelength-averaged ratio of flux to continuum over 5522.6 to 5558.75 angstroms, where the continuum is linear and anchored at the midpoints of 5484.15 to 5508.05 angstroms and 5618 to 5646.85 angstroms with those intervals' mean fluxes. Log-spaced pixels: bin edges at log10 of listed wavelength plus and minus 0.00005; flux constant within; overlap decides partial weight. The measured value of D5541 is -0.06 mag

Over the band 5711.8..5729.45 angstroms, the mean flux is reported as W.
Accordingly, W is 38.3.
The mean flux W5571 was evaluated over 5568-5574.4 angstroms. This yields 42.9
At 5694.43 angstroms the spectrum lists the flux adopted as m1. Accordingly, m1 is 45.5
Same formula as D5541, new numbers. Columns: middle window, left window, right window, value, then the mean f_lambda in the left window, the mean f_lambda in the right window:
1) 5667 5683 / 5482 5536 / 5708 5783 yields -0.04 mag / 38.3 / 42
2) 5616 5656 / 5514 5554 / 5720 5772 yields -0.03 mag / 40.6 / 42.6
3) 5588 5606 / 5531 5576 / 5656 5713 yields 0.03 mag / 41.6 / 41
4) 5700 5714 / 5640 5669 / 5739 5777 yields 0.17 mag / 43.3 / 43.4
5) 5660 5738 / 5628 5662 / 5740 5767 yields 0.06 mag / 44.1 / 42.5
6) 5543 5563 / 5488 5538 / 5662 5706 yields -0.10 mag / 39.2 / 41.8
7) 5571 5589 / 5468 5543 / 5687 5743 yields -0.09 mag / 39.1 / 40.1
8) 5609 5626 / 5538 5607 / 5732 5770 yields 0.05 mag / 41.9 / 43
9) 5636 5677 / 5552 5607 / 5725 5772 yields -0.03 mag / 41.7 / 42.8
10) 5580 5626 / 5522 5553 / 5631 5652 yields 0.05 mag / 40.9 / 43.9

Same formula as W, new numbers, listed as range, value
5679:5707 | 41.6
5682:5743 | 40.2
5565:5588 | 42.8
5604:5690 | 42.2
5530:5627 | 41.4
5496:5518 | 40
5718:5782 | 43.2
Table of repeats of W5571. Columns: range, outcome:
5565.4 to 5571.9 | 43.6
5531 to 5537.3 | 39.5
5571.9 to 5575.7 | 37.2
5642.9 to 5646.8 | 40.6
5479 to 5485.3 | 34.1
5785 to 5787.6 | 33.9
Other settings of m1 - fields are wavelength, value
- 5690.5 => 42.3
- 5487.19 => 38.1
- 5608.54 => 46.7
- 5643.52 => 43.9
